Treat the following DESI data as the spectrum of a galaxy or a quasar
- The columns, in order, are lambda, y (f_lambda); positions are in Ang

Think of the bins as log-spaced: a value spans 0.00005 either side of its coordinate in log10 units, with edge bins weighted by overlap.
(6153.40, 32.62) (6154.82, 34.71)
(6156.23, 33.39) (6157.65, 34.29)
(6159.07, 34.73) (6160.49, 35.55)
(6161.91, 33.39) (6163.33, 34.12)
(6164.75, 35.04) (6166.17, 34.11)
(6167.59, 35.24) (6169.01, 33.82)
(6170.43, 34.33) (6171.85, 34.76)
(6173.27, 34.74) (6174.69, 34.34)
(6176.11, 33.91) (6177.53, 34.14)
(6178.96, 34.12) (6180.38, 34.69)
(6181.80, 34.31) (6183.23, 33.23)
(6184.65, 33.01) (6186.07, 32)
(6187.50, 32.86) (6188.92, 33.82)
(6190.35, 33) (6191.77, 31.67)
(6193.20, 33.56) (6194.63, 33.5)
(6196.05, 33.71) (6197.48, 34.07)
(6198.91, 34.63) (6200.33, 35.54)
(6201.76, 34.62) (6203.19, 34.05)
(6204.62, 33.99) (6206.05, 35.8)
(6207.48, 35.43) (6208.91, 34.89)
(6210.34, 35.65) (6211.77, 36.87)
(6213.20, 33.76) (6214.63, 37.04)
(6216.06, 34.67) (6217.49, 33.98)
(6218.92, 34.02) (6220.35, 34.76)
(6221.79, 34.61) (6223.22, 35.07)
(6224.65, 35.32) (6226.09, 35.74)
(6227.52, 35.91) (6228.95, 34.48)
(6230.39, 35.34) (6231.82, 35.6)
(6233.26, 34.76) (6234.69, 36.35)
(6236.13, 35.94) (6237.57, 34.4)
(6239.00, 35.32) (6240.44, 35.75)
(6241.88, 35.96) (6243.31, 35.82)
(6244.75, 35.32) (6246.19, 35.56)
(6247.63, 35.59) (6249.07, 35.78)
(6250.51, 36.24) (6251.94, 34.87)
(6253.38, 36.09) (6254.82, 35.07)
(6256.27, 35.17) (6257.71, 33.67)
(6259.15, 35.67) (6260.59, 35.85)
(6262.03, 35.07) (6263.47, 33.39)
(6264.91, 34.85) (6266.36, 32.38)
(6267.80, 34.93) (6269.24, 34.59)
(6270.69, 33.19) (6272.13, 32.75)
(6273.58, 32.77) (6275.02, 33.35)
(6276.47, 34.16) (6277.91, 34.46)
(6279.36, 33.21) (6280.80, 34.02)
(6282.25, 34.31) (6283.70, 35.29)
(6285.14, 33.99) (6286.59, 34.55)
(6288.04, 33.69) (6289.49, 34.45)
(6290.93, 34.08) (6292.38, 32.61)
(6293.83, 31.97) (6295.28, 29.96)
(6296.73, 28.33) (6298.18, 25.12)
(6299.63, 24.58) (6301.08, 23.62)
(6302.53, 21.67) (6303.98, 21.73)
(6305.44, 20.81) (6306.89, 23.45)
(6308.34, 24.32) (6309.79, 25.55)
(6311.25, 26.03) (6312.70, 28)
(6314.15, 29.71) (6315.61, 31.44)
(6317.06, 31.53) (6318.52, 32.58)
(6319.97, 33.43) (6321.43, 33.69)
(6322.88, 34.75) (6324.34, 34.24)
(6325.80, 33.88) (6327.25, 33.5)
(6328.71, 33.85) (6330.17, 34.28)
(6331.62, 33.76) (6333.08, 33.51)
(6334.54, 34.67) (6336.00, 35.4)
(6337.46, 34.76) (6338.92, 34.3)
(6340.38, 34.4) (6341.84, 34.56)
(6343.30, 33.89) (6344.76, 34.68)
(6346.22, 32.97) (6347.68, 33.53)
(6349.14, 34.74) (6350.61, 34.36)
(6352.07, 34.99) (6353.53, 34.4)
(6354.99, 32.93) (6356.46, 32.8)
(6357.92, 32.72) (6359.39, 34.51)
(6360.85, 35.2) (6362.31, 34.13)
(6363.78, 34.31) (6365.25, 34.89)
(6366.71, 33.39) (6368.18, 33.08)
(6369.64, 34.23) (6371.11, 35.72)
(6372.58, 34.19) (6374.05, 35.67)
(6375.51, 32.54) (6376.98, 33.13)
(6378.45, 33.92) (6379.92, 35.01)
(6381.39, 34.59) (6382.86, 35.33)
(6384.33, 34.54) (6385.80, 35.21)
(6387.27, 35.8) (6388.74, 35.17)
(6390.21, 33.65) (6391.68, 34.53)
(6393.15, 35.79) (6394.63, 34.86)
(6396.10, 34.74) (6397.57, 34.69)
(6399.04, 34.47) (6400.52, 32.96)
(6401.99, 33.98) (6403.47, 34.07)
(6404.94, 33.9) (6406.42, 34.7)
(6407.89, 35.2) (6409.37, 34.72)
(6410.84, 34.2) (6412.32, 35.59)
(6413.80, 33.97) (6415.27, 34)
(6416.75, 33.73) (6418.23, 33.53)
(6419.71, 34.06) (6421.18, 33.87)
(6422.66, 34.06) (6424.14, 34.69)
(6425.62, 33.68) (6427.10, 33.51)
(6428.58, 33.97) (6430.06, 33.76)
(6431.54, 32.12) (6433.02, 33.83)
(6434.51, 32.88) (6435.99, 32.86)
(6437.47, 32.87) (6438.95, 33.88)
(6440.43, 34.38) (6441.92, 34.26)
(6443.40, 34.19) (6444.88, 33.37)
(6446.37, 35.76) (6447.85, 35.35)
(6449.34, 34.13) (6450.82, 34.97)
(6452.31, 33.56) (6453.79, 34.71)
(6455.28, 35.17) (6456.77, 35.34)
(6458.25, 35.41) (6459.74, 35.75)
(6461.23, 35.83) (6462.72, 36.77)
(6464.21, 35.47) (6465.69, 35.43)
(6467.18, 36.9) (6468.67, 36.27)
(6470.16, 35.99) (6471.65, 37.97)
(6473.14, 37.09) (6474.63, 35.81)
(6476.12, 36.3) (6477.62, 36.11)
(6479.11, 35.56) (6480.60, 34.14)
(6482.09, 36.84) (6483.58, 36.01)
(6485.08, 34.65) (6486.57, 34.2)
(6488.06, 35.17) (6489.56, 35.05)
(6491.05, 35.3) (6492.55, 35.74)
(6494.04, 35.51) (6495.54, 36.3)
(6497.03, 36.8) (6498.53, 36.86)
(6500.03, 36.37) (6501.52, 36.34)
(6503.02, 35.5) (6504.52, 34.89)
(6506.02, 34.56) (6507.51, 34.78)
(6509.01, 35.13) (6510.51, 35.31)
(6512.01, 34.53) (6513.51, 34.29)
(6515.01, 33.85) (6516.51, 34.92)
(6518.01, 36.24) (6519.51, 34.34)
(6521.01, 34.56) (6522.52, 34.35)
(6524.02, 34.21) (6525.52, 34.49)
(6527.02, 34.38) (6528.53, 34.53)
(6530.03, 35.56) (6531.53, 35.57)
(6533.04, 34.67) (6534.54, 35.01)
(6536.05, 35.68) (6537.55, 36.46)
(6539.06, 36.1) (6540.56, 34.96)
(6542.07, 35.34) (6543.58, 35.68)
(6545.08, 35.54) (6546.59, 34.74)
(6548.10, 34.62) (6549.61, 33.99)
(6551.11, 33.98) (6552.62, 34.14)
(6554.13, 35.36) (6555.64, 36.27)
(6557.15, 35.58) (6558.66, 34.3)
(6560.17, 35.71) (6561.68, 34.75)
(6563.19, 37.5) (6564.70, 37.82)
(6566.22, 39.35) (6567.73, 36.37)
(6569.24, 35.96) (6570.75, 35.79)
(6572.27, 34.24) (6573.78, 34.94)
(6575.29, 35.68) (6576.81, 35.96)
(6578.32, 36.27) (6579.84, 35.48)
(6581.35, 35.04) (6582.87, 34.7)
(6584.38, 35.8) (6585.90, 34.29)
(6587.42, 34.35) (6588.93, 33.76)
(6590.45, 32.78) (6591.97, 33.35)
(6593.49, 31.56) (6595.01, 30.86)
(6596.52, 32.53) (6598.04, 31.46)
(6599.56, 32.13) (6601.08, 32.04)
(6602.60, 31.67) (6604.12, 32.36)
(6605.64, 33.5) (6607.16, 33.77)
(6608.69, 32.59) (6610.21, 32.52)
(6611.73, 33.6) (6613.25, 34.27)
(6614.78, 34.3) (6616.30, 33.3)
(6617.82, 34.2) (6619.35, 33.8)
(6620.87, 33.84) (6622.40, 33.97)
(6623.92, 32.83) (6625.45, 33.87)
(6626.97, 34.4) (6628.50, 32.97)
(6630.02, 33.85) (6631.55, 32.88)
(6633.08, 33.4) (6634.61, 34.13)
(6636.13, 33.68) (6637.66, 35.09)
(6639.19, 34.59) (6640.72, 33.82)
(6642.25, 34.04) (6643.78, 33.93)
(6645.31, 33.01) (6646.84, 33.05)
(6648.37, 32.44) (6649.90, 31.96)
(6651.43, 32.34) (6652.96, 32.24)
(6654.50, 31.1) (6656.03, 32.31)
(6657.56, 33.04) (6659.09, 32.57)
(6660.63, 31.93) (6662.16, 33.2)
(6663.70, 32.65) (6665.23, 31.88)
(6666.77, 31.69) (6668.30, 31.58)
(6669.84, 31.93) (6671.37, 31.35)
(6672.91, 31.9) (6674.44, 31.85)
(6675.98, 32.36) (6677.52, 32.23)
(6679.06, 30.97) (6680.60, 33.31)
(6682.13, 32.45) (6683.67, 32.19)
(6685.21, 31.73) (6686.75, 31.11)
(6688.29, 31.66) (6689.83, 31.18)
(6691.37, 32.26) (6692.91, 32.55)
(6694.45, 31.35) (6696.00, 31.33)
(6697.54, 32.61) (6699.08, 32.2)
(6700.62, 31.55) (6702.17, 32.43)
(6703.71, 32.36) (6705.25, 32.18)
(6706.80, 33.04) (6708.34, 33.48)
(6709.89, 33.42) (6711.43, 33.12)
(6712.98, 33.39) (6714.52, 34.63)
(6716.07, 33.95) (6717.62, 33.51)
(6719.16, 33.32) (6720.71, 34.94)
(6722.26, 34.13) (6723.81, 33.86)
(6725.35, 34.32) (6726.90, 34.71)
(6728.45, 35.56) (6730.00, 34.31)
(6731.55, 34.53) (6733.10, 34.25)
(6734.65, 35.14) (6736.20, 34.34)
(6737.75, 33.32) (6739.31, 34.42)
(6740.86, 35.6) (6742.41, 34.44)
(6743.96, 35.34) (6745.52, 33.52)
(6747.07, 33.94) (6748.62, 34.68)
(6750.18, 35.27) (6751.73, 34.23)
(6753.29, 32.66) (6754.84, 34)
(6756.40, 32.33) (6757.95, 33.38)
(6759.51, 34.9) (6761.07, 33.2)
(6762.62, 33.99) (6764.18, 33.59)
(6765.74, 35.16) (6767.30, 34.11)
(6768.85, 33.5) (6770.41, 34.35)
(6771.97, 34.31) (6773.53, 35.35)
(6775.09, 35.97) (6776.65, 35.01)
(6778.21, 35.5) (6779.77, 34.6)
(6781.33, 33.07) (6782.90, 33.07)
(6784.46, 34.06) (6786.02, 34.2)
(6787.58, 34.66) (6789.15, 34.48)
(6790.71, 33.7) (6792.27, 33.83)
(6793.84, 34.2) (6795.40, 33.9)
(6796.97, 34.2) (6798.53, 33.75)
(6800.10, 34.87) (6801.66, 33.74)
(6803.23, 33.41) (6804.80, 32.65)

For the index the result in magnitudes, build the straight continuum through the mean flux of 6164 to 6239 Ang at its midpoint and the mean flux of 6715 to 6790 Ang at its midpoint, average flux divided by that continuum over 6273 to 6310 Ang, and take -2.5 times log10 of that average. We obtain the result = 0.155 mag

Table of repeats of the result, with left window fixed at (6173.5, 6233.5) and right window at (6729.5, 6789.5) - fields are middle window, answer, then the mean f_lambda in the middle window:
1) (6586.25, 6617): 0.05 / 32.9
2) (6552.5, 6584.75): -0.05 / 35.8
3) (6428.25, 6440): 0.03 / 33.3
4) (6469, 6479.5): -0.06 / 36.4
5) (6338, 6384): 0.01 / 34.2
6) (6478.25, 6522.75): -0.03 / 35.3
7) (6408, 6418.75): 0.00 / 34.3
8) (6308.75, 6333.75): 0.08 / 31.9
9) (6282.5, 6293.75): 0.01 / 34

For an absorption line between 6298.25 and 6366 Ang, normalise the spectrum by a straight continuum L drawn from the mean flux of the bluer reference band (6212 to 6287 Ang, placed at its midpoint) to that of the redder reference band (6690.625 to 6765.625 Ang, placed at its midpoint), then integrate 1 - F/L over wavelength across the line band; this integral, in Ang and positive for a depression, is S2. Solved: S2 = 5.9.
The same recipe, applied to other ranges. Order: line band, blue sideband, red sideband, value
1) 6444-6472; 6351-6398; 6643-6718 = -1.32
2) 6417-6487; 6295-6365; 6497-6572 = -2.23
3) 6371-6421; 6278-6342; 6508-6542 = -2.79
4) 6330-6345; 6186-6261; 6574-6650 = 0.07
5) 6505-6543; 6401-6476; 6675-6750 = -0.82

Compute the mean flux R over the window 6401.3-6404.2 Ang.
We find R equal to 34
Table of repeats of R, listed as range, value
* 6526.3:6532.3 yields 35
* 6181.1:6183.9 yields 33.7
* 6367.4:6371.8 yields 34.3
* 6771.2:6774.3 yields 34.8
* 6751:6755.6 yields 33.6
